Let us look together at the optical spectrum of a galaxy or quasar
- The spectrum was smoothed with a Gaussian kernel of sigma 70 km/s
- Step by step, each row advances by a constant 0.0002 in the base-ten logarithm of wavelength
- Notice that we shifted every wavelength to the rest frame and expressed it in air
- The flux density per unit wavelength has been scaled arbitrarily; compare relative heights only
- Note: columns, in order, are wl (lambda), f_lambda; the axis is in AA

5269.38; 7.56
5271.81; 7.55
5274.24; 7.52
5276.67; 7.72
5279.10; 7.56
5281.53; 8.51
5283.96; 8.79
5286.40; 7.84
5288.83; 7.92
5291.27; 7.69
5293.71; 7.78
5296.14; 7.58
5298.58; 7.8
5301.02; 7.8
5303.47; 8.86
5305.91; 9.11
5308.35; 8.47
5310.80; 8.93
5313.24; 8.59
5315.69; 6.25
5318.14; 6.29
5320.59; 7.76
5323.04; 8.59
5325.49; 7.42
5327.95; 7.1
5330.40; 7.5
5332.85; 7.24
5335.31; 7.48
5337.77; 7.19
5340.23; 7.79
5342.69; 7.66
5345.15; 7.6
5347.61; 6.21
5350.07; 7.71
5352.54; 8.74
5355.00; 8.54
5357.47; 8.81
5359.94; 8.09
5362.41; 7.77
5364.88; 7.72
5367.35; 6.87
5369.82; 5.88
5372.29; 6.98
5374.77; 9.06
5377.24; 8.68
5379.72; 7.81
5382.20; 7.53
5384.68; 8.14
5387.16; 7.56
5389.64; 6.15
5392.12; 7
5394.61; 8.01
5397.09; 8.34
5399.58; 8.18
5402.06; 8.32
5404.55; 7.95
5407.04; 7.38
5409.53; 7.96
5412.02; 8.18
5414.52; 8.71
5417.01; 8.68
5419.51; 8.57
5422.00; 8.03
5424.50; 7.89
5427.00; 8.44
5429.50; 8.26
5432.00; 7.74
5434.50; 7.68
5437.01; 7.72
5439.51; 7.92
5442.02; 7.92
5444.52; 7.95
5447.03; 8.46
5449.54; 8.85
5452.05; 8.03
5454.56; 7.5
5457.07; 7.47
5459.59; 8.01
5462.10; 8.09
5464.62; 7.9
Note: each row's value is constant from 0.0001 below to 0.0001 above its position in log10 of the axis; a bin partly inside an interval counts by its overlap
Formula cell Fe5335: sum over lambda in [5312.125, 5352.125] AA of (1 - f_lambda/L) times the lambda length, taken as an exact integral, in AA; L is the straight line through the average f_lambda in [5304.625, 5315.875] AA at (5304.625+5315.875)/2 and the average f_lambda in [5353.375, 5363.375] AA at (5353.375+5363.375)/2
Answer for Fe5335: 4.7 AA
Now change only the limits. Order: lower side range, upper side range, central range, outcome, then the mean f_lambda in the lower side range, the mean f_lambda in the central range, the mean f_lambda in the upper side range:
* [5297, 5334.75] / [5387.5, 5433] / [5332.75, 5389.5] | 1.6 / 7.84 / 7.68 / 7.98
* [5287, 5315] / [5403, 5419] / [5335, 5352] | 1.6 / 8.19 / 7.43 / 8.16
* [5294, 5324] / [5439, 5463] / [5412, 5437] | -0.6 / 7.99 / 8.19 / 8.02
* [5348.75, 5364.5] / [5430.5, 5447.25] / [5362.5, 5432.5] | 1.7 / 8.23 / 7.86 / 7.88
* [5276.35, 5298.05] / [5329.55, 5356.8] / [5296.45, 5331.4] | -0.4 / 7.94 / 7.88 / 7.63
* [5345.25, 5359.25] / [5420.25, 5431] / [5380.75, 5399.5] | 1.2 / 7.97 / 7.57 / 8.17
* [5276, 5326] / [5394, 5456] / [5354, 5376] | 0.8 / 7.98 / 7.74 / 8.11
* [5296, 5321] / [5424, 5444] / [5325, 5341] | 1.2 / 7.97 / 7.37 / 7.95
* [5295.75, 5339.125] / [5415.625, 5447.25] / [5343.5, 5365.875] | -0.1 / 7.78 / 7.91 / 8.09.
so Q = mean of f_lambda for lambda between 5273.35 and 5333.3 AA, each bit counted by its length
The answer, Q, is 7.88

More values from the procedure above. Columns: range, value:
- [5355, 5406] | 7.76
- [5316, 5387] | 7.63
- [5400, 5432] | 8.18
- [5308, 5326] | 7.77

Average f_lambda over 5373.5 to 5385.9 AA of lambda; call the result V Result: 8.24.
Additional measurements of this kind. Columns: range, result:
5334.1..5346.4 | 7.54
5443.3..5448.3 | 8.2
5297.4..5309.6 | 8.41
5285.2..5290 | 7.89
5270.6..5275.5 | 7.53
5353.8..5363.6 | 8.3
